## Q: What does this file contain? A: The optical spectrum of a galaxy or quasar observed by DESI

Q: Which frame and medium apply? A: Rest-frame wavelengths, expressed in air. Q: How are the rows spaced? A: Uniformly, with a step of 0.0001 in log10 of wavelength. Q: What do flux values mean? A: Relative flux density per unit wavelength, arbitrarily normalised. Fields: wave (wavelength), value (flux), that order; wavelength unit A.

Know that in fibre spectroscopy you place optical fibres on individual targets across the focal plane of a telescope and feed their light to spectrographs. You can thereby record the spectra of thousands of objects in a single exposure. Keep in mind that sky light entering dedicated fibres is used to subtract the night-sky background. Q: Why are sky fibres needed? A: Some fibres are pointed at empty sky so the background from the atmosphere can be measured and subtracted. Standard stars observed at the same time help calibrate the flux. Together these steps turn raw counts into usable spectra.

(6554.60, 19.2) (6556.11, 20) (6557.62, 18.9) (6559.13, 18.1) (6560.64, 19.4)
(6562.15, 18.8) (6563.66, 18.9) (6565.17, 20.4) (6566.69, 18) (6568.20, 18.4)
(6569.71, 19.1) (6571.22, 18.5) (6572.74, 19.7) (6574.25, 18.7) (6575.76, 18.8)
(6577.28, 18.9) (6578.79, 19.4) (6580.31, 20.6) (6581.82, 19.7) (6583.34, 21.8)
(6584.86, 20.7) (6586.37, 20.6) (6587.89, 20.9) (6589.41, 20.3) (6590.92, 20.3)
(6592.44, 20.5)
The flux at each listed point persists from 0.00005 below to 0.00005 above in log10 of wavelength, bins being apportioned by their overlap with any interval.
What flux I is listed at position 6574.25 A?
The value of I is 18.7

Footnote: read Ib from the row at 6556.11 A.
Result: 20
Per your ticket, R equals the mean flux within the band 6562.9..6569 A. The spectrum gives 18.9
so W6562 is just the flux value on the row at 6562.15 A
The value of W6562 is 18.8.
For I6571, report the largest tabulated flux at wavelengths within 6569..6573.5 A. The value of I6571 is 19.7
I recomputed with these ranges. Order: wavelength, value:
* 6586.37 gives 20.6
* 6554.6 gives 19.2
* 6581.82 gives 19.7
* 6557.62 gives 18.9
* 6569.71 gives 19.1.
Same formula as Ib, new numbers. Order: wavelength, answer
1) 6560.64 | 19.4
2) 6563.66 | 18.9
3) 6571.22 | 18.5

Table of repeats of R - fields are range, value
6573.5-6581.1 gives 19.3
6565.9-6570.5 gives 18.5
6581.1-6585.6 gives 20.7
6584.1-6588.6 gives 20.7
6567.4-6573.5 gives 18.9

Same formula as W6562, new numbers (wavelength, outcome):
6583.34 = 21.8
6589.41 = 20.3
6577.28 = 18.9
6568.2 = 18.4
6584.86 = 20.7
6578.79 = 19.4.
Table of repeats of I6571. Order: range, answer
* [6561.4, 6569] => 20.4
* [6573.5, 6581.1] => 20.6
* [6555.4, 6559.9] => 20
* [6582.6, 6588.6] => 21.8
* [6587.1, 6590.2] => 20.9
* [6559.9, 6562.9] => 19.4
